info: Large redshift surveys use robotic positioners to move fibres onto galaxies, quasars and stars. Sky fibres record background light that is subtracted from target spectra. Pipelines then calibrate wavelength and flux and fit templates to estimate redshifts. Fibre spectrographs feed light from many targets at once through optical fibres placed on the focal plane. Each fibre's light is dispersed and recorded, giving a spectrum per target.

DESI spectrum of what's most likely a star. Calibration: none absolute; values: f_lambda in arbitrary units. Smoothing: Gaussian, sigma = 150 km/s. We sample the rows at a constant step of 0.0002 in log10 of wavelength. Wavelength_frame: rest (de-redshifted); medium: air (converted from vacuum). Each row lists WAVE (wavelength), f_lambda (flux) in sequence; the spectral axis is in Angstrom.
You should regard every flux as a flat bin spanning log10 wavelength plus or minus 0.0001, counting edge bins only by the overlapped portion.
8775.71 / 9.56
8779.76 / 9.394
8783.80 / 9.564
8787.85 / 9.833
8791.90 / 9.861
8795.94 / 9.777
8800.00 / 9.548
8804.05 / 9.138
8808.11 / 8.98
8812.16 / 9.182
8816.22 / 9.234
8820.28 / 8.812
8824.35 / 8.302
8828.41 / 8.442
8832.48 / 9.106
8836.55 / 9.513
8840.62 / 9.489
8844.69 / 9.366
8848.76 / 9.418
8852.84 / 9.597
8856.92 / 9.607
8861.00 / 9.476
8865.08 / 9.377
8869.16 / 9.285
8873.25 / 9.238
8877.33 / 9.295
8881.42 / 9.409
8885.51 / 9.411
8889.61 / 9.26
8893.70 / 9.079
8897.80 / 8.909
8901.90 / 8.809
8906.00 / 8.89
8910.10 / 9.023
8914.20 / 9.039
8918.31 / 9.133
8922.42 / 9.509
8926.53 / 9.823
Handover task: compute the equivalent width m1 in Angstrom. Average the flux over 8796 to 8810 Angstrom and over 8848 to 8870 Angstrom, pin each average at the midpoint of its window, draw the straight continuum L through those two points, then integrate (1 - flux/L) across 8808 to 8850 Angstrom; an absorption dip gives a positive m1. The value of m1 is 1.4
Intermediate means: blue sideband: 9.3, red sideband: 9.47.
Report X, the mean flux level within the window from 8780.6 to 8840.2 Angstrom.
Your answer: 9.24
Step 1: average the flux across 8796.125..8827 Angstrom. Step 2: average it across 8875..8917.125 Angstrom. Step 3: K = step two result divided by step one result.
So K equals 1.0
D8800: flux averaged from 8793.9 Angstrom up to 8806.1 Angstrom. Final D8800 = 9.49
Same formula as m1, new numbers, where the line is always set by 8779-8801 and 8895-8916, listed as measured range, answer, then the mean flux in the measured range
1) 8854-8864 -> -0.3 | 9.53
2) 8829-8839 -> 0.2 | 9.19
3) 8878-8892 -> -0.4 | 9.35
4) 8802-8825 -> 1.3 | 8.98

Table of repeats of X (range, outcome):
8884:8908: 9.05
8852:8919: 9.22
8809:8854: 9.12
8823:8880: 9.27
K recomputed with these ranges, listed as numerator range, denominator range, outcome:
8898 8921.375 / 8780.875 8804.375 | 0.93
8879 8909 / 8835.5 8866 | 0.96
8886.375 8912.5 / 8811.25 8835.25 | 1.02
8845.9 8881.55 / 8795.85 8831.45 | 1.05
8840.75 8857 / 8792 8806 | 0.99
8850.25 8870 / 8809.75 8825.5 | 1.06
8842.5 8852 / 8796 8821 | 1.02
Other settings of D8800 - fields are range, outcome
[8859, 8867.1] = 9.43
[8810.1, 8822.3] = 9.08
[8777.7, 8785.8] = 9.47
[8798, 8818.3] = 9.22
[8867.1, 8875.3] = 9.27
